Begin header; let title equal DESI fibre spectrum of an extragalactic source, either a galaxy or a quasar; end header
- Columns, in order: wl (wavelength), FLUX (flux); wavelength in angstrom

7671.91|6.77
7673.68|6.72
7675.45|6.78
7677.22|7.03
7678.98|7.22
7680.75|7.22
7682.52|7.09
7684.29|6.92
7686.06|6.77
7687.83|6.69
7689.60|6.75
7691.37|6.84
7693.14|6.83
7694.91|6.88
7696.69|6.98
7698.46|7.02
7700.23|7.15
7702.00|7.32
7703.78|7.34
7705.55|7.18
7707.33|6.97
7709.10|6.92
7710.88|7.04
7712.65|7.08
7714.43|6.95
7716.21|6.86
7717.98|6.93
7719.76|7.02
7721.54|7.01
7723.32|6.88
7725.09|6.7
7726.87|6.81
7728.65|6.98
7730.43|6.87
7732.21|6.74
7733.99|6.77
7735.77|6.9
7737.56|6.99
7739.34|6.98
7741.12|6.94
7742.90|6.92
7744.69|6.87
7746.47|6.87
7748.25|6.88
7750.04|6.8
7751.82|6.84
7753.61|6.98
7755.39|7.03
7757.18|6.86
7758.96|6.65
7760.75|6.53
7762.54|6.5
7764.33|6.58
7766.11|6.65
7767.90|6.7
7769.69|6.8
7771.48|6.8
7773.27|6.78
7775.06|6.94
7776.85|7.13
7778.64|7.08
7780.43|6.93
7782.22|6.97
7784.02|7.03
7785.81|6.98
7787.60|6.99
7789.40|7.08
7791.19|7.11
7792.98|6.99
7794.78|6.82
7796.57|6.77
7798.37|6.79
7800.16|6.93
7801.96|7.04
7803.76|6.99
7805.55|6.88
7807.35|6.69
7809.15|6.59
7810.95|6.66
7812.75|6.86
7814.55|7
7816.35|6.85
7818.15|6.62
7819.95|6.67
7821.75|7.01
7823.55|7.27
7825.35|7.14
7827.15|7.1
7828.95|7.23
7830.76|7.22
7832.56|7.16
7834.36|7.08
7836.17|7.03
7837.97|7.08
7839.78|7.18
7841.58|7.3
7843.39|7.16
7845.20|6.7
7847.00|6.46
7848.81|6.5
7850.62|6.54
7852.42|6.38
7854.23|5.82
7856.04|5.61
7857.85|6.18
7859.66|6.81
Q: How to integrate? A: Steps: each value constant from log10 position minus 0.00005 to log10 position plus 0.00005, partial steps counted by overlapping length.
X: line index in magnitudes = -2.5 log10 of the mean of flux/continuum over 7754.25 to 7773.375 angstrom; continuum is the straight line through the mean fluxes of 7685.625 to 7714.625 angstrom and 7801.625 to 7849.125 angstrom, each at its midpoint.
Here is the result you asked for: 0.04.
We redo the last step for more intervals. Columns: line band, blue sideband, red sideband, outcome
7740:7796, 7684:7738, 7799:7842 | 0.01 mag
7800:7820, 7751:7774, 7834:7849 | 0.01 mag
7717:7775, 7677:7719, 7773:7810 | 0.02 mag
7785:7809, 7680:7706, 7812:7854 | 0.00 mag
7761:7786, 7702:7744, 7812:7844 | 0.03 mag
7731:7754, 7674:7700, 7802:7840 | 0.01 mag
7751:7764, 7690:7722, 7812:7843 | 0.04 mag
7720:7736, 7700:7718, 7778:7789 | 0.03 mag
